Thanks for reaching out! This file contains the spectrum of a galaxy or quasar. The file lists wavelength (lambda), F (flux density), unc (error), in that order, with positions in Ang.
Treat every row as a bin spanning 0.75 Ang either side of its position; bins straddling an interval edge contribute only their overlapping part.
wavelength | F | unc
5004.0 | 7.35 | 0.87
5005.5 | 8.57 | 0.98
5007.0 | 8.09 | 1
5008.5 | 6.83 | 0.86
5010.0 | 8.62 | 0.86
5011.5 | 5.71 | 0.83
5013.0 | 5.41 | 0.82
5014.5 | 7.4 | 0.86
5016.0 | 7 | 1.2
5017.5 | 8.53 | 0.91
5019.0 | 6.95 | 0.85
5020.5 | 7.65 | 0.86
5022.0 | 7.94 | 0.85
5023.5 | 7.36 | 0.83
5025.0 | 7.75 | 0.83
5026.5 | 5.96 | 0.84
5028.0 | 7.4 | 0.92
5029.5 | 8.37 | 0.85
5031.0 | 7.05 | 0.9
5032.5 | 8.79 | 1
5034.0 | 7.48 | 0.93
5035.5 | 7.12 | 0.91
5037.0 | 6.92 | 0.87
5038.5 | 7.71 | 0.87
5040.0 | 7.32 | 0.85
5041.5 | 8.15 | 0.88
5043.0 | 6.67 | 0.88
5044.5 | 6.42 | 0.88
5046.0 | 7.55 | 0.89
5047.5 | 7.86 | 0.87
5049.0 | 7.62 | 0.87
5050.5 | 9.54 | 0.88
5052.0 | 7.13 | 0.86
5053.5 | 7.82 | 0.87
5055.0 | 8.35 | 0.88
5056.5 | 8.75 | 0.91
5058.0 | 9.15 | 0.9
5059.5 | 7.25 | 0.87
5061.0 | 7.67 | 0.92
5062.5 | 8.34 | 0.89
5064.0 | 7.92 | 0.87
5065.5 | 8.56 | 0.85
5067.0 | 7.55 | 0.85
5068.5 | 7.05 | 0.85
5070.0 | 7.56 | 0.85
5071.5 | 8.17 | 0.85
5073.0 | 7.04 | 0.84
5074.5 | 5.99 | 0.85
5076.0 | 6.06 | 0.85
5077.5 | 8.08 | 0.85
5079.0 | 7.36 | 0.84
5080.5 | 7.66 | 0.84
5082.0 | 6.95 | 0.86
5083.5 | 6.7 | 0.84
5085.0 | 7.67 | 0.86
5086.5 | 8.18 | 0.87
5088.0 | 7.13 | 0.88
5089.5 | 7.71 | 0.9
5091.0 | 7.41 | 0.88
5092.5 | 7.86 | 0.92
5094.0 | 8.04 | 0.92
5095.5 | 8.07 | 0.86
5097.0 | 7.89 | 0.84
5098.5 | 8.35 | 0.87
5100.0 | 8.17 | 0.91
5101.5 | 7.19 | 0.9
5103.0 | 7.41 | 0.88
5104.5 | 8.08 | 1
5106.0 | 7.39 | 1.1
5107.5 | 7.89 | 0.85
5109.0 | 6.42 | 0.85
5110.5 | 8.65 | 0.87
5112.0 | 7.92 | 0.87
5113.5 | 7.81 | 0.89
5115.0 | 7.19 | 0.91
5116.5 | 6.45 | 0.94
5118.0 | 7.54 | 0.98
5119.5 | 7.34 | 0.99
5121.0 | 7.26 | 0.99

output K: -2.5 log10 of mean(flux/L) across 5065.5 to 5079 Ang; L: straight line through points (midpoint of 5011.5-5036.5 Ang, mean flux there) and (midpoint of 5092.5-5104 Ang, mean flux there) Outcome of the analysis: 0.060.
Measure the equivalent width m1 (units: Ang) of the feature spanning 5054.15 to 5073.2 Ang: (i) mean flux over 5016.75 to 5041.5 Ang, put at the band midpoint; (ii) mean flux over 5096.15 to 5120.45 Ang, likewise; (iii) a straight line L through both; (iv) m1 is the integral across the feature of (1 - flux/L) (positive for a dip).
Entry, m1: -1.0 Ang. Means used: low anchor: 7.54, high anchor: 7.6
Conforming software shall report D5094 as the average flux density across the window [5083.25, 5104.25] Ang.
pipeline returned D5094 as 7.73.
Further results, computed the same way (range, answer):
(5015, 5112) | 7.62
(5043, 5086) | 7.62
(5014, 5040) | 7.49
